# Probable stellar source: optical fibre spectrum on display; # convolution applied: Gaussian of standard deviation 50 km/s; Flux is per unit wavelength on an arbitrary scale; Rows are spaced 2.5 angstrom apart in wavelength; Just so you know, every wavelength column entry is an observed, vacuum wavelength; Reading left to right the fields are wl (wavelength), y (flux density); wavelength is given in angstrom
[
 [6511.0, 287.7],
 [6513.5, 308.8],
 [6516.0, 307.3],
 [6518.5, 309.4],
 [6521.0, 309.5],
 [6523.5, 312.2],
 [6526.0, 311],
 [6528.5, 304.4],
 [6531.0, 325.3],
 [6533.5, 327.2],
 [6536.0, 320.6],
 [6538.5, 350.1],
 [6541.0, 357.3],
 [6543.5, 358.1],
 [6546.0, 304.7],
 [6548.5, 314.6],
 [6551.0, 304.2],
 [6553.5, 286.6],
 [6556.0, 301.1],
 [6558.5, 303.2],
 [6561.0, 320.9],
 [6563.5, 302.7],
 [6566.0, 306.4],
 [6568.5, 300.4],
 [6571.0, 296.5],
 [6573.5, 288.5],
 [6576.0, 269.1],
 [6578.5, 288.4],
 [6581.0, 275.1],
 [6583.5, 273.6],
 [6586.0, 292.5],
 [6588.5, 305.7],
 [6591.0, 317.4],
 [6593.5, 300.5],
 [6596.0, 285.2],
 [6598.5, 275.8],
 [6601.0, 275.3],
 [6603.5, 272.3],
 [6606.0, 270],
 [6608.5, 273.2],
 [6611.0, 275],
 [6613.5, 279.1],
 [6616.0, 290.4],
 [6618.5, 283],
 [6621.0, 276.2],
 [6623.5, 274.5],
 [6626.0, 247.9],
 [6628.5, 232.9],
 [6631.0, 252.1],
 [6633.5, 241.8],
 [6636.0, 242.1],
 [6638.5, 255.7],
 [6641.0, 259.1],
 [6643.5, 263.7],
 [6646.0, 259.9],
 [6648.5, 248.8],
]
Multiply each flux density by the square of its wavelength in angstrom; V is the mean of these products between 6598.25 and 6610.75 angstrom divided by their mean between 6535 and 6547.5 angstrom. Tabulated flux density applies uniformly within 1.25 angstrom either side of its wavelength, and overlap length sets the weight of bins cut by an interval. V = 0.8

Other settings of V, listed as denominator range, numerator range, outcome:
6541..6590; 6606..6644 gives 0.89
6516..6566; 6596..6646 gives 0.86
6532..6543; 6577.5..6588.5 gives 0.85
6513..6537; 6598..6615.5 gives 0.90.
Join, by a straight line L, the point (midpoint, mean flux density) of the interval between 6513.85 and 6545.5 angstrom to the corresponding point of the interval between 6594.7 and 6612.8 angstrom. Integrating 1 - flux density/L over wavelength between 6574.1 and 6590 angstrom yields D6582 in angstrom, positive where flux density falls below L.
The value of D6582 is 0.3 angstrom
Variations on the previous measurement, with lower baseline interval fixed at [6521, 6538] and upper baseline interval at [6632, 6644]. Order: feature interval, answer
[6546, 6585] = 0.03 angstrom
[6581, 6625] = -1.63 angstrom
